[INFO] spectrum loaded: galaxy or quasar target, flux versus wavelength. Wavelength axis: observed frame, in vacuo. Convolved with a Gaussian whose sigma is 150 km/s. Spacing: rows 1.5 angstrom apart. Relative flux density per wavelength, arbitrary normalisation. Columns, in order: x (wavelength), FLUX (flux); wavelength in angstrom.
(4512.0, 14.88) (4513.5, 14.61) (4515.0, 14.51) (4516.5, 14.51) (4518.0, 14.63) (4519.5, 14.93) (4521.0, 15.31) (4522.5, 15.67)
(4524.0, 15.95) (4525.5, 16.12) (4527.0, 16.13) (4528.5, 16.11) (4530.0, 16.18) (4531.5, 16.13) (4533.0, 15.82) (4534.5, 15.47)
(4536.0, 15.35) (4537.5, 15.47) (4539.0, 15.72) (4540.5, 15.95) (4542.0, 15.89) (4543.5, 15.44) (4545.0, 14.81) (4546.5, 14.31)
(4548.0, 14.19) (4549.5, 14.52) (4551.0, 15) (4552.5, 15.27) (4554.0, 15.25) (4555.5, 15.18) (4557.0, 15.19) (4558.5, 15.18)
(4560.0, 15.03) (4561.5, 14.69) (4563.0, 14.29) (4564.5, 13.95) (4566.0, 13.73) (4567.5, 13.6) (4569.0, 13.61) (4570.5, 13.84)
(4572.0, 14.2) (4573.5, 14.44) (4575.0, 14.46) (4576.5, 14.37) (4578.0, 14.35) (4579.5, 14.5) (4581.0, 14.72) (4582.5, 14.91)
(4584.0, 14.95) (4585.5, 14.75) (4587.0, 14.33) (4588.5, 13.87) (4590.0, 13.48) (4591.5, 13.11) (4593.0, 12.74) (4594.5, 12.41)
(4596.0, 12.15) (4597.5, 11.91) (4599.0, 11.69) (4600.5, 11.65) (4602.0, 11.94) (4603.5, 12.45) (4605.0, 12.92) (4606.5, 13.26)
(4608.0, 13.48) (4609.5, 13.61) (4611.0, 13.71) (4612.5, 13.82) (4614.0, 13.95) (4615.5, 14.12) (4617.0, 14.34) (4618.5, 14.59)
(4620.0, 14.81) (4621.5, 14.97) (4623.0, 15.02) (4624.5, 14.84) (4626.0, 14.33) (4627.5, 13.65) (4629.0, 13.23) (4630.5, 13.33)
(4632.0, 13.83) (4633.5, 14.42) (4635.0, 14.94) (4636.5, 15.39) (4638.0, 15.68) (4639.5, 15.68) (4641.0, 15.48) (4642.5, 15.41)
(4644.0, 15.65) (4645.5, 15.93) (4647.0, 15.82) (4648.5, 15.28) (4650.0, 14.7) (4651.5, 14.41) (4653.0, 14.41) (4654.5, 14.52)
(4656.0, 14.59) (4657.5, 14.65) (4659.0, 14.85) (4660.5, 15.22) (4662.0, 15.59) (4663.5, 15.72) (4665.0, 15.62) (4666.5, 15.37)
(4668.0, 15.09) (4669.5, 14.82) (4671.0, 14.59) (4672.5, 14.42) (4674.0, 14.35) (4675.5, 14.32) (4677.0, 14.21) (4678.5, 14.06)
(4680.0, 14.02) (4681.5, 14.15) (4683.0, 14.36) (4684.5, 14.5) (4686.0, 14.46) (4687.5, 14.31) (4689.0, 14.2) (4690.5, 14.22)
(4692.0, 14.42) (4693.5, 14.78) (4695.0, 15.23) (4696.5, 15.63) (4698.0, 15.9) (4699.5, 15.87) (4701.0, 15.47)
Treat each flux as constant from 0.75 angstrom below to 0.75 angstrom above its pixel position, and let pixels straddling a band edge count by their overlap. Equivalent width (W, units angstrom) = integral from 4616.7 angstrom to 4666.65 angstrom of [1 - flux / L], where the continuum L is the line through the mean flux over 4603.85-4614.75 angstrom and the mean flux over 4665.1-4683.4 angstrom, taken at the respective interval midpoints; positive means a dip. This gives -3.1 angstrom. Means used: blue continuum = 13.5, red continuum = 14.5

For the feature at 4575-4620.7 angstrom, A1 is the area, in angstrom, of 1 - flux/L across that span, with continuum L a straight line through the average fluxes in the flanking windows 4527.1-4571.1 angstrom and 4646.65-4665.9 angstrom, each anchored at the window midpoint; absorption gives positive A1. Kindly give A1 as 4.4 angstrom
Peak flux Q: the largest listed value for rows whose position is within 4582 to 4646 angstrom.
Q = 15.93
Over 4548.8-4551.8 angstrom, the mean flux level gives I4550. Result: 14.8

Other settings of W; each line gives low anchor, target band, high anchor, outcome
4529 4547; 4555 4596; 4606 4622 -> 1.81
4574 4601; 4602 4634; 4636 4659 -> 1.13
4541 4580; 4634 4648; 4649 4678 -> -0.72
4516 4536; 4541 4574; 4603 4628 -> 0.93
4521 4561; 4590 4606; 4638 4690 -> 2.95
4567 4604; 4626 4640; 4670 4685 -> -0.50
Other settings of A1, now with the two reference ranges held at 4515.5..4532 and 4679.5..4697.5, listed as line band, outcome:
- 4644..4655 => -0.20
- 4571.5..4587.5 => 0.71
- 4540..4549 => 0.23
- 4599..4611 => 1.85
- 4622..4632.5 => 0.61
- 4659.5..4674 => -0.42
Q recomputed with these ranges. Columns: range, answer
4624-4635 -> 14.94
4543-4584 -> 15.44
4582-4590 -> 14.95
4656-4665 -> 15.72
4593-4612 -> 13.71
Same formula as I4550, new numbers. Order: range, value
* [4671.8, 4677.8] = 14.3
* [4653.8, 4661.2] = 14.8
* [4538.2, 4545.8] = 15.6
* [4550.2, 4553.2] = 15.1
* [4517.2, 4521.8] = 15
